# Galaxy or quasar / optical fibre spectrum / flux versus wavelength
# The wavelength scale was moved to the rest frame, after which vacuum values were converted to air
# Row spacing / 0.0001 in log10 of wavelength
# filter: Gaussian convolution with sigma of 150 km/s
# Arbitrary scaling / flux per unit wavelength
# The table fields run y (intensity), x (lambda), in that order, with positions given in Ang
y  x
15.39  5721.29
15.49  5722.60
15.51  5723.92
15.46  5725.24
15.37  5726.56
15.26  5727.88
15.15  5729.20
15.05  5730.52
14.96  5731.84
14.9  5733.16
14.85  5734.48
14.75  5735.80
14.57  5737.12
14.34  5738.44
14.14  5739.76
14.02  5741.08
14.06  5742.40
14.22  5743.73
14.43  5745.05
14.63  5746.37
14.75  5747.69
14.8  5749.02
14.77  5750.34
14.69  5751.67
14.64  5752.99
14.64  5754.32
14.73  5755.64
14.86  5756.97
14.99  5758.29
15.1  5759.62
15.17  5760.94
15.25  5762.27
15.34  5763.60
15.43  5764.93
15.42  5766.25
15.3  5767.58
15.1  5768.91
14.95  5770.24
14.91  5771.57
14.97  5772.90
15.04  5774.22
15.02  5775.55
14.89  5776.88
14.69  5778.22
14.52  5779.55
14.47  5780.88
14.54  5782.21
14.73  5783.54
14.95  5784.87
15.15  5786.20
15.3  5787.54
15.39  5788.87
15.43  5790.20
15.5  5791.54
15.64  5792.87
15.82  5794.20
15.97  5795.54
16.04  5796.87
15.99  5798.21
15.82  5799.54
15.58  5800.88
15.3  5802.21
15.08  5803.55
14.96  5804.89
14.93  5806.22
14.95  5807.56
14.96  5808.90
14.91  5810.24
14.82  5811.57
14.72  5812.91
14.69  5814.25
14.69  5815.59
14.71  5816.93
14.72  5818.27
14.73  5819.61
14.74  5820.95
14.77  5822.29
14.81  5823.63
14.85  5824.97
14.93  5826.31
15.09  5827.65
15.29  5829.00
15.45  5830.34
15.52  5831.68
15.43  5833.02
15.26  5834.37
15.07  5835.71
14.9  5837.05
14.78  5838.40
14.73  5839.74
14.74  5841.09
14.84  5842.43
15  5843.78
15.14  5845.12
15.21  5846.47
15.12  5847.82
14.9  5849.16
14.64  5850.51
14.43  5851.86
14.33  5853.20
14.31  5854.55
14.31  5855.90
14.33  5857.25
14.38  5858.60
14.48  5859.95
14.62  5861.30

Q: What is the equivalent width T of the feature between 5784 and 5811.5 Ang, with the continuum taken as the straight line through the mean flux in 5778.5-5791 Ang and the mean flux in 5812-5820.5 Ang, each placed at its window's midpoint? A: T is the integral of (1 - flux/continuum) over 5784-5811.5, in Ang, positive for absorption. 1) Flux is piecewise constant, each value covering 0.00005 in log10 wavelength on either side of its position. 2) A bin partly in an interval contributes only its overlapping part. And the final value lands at -1.0 Ang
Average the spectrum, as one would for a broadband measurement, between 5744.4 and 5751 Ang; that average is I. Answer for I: 14.7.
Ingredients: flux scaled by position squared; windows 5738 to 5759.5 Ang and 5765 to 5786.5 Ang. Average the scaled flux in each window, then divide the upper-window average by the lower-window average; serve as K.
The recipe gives 1.04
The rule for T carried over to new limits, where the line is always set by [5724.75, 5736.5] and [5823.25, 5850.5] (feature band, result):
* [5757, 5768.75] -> -0.1 Ang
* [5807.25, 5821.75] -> 0.3 Ang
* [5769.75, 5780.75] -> 0.2 Ang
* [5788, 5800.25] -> -0.5 Ang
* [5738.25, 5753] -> 0.6 Ang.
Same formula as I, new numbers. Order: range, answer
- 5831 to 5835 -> 15.4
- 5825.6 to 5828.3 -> 15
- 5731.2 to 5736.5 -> 14.9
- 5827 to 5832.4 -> 15.3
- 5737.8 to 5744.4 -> 14.2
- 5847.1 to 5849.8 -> 15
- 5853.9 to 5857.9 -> 14.3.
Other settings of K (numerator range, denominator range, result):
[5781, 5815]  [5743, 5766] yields 1.04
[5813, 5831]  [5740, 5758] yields 1.05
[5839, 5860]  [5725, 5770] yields 1.02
